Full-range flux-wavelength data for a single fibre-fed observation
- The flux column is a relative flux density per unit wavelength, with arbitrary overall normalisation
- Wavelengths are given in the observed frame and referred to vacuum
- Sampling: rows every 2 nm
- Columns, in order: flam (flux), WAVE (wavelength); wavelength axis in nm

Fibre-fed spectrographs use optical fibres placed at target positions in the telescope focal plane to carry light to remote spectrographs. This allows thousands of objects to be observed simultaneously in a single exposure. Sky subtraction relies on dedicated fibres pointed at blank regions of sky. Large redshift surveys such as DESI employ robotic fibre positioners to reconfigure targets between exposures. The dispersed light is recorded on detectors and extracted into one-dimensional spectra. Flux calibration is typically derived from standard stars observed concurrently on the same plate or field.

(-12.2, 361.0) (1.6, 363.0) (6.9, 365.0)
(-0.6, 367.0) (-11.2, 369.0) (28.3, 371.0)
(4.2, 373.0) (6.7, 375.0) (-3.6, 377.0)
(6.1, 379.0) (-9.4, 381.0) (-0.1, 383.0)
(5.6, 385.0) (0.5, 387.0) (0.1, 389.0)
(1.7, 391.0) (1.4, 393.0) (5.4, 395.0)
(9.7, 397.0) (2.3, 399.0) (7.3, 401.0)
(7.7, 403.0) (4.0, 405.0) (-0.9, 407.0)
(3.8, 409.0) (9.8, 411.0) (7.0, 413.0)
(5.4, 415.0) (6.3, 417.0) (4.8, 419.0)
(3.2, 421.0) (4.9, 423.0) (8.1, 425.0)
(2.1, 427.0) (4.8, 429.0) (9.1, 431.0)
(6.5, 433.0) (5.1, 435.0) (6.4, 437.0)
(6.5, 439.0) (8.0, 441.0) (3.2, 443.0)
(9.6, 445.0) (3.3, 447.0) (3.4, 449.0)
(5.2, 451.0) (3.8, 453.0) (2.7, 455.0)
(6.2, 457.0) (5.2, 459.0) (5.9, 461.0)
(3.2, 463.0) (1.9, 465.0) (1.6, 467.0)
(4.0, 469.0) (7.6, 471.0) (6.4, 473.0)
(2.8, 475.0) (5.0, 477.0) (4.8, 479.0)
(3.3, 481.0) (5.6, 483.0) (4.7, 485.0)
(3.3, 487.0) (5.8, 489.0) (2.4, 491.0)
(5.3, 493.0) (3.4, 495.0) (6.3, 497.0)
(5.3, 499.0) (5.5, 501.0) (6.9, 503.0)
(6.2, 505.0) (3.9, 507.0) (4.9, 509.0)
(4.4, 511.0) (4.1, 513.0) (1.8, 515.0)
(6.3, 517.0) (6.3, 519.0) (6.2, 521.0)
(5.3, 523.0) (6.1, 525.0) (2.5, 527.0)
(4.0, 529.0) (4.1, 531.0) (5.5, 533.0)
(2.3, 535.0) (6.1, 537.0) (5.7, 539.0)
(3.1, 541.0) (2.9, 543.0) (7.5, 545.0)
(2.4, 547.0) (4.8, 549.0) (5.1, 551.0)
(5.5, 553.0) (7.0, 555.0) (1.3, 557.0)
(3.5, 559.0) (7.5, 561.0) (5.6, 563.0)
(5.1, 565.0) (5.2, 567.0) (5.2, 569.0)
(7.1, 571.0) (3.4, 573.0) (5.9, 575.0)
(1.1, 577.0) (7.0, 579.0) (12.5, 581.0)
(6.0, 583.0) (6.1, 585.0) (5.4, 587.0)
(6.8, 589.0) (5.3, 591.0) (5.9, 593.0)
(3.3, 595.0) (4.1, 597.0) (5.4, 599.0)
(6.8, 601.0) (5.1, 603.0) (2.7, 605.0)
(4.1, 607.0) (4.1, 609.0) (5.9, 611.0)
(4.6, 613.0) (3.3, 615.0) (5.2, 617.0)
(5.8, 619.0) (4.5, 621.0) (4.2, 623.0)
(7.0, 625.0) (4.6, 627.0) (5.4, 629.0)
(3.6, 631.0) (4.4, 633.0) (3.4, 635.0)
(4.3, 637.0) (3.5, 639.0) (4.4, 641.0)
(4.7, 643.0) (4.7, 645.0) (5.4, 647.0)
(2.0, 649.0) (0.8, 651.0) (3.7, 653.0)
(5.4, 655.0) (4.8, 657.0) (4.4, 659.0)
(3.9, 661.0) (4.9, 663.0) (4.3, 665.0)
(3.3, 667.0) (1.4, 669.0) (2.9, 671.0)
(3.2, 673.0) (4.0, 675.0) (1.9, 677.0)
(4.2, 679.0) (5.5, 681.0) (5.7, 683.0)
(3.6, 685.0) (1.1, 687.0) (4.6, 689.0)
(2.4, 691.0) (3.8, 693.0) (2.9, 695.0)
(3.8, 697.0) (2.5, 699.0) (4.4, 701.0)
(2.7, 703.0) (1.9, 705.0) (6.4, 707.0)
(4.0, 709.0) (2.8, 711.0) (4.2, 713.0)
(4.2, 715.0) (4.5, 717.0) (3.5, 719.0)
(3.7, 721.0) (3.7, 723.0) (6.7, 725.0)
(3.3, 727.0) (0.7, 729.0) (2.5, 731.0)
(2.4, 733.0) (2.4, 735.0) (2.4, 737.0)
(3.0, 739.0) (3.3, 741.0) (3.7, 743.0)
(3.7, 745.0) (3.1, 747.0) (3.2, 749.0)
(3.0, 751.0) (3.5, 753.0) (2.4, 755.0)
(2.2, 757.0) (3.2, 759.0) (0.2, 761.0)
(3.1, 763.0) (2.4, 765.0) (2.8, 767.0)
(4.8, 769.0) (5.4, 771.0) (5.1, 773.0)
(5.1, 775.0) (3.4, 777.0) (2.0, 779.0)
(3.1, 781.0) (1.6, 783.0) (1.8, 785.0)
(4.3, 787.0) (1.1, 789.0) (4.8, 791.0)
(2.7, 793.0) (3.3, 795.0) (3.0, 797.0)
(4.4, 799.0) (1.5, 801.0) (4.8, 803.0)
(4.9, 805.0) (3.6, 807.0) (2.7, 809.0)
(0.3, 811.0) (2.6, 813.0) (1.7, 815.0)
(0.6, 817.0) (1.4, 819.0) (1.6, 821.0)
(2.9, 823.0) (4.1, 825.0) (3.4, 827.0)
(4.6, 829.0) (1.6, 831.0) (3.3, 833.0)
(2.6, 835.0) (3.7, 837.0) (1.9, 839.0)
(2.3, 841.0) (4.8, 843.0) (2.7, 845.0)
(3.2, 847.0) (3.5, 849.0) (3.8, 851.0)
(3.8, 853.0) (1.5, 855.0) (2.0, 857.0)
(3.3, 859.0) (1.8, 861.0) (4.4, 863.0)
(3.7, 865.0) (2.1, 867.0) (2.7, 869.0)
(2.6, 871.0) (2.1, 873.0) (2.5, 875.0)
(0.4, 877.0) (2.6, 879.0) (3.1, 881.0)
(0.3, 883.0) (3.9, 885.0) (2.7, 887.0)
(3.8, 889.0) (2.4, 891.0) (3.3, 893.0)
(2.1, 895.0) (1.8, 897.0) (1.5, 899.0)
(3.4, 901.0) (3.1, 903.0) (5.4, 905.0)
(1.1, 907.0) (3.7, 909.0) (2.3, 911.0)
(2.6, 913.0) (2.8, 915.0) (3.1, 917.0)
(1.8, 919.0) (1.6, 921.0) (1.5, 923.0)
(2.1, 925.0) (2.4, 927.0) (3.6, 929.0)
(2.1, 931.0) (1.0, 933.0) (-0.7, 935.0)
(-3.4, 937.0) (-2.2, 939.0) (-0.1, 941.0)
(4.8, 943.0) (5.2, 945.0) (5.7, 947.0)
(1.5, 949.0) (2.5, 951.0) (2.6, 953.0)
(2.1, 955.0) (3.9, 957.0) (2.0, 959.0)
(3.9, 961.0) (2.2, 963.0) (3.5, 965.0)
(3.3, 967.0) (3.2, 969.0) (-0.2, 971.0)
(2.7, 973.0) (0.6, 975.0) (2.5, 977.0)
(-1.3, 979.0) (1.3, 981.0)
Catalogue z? 0.08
